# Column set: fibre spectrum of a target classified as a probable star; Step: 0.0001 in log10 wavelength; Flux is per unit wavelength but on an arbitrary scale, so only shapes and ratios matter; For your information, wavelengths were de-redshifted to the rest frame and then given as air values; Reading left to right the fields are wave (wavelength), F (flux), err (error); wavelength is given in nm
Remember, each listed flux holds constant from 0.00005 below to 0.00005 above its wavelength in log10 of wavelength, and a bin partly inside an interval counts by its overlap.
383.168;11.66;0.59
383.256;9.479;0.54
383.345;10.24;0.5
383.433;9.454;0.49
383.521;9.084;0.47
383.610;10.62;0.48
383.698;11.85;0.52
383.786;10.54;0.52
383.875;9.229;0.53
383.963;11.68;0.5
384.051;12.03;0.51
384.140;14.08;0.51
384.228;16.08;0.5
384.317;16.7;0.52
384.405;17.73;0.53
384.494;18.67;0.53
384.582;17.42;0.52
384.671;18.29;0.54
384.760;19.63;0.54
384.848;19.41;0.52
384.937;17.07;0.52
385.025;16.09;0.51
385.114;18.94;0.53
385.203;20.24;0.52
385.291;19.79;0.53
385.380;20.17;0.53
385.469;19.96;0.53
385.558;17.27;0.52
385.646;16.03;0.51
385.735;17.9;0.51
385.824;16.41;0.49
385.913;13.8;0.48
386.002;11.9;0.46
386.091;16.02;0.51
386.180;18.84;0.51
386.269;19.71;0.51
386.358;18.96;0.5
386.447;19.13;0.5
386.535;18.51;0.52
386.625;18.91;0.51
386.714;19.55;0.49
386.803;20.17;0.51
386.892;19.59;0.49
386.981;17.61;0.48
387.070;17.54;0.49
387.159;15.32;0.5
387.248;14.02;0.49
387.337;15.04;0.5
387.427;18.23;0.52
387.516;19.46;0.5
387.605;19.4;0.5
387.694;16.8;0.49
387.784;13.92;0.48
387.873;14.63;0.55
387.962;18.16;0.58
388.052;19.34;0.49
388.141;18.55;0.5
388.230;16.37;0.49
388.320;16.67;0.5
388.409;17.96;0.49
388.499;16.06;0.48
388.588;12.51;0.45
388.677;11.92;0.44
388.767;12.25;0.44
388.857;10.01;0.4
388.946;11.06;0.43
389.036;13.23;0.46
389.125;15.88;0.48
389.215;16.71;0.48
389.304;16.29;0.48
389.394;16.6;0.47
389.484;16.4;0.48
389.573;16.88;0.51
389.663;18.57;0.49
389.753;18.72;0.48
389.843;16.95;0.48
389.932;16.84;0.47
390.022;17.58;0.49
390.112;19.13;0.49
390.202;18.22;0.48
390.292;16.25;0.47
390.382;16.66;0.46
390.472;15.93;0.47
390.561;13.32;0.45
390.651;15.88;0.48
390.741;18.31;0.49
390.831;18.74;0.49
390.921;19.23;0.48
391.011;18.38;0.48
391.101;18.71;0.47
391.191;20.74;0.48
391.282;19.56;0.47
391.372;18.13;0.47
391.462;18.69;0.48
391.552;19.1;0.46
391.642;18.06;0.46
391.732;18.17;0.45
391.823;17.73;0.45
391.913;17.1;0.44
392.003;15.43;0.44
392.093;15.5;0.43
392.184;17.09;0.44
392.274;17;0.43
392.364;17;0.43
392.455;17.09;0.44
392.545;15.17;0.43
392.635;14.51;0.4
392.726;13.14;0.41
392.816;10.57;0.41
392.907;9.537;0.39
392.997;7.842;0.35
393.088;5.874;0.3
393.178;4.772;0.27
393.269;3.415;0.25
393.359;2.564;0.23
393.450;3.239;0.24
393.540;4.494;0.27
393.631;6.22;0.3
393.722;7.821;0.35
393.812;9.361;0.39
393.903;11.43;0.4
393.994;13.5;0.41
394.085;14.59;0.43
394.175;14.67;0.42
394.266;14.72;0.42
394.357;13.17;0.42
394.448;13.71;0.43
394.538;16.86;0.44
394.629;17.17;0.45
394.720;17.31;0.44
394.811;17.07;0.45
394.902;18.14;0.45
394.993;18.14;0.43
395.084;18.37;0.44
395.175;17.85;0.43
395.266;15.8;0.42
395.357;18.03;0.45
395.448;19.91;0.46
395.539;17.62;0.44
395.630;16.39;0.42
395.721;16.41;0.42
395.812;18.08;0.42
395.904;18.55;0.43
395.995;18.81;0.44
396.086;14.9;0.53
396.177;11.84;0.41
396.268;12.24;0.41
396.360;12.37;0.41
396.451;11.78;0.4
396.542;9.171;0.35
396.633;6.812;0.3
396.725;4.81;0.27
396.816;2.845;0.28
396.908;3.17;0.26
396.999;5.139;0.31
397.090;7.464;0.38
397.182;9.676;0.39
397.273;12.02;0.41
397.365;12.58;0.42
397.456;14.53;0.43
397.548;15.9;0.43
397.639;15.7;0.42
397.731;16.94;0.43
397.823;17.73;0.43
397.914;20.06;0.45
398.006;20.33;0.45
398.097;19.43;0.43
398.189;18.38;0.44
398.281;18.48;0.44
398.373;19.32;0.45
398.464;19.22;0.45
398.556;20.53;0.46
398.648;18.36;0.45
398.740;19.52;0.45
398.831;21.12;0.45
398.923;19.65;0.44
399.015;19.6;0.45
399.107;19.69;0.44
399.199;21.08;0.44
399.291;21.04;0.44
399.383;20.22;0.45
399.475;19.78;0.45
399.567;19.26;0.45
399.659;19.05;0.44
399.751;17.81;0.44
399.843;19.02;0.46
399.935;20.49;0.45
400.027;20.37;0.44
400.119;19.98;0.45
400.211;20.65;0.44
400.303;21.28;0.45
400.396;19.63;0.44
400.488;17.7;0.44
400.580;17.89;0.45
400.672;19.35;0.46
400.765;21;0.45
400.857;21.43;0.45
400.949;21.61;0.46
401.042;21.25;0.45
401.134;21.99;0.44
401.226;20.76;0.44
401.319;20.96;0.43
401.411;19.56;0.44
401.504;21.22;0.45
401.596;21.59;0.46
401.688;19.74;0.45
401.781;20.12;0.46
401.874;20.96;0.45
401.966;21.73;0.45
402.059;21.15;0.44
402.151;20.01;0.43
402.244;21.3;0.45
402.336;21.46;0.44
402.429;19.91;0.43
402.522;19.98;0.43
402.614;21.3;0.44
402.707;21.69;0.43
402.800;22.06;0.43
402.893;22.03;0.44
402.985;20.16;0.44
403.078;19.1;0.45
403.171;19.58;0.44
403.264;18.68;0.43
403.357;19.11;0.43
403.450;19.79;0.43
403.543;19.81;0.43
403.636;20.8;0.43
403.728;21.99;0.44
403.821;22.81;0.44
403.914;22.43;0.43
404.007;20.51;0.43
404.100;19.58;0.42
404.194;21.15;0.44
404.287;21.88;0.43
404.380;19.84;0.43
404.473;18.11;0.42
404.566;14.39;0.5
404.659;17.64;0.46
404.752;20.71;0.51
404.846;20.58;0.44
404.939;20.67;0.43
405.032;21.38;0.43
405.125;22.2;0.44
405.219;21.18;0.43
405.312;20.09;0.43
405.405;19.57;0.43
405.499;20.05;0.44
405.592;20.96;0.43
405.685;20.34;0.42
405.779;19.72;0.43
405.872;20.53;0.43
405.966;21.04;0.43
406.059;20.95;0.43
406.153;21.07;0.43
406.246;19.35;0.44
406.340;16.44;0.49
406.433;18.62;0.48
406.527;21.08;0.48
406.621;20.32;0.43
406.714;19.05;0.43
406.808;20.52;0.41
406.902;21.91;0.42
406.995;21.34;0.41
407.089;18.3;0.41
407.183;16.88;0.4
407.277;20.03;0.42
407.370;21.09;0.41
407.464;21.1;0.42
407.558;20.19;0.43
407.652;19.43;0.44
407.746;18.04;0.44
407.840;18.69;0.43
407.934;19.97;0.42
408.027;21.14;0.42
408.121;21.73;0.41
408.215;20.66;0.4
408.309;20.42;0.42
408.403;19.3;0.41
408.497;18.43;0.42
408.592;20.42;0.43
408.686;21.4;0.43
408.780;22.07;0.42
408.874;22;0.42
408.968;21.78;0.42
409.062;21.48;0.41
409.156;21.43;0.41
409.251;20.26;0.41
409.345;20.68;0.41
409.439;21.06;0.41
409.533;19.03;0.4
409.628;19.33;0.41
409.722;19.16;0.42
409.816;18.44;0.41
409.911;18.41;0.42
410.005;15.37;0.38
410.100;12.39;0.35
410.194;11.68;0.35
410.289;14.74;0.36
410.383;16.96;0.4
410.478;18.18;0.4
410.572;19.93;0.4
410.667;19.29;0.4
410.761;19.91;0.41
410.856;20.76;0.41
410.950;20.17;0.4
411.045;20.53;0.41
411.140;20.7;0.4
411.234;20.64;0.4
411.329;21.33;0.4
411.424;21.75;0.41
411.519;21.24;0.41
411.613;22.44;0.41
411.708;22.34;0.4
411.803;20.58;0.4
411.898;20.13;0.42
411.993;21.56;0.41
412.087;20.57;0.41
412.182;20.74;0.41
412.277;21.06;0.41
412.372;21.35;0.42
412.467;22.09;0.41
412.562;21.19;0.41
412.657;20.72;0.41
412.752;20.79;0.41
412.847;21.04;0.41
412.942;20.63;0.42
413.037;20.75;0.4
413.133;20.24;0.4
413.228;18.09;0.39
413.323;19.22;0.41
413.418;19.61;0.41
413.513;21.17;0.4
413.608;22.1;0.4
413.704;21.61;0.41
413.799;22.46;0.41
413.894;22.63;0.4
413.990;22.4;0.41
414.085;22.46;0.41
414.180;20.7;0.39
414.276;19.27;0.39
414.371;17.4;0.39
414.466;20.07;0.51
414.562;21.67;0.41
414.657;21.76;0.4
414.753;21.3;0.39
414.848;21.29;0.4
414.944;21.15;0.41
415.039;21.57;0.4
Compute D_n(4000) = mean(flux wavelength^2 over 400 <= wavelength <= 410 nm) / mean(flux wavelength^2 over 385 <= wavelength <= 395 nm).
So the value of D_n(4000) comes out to 1.40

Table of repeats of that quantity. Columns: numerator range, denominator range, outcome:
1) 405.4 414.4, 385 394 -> 1.43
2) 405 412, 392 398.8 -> 1.55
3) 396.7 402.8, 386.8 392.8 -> 1.16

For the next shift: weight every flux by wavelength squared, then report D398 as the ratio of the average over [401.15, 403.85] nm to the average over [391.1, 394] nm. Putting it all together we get 1.7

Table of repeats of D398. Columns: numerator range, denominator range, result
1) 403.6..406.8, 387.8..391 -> 1.35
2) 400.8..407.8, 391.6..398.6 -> 1.55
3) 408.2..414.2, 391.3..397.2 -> 1.67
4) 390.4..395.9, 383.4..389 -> 0.94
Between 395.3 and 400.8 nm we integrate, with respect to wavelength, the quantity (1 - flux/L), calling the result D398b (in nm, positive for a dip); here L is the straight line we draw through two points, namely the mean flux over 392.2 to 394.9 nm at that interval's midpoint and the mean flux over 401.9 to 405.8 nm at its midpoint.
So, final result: -0.326 nm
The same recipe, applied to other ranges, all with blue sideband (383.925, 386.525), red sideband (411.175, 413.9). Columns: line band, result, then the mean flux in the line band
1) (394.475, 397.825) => 0.858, 13.9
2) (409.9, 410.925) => 0.181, 17.1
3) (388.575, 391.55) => 0.227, 16.6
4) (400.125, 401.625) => -0.081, 20.5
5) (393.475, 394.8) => 0.432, 12.5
